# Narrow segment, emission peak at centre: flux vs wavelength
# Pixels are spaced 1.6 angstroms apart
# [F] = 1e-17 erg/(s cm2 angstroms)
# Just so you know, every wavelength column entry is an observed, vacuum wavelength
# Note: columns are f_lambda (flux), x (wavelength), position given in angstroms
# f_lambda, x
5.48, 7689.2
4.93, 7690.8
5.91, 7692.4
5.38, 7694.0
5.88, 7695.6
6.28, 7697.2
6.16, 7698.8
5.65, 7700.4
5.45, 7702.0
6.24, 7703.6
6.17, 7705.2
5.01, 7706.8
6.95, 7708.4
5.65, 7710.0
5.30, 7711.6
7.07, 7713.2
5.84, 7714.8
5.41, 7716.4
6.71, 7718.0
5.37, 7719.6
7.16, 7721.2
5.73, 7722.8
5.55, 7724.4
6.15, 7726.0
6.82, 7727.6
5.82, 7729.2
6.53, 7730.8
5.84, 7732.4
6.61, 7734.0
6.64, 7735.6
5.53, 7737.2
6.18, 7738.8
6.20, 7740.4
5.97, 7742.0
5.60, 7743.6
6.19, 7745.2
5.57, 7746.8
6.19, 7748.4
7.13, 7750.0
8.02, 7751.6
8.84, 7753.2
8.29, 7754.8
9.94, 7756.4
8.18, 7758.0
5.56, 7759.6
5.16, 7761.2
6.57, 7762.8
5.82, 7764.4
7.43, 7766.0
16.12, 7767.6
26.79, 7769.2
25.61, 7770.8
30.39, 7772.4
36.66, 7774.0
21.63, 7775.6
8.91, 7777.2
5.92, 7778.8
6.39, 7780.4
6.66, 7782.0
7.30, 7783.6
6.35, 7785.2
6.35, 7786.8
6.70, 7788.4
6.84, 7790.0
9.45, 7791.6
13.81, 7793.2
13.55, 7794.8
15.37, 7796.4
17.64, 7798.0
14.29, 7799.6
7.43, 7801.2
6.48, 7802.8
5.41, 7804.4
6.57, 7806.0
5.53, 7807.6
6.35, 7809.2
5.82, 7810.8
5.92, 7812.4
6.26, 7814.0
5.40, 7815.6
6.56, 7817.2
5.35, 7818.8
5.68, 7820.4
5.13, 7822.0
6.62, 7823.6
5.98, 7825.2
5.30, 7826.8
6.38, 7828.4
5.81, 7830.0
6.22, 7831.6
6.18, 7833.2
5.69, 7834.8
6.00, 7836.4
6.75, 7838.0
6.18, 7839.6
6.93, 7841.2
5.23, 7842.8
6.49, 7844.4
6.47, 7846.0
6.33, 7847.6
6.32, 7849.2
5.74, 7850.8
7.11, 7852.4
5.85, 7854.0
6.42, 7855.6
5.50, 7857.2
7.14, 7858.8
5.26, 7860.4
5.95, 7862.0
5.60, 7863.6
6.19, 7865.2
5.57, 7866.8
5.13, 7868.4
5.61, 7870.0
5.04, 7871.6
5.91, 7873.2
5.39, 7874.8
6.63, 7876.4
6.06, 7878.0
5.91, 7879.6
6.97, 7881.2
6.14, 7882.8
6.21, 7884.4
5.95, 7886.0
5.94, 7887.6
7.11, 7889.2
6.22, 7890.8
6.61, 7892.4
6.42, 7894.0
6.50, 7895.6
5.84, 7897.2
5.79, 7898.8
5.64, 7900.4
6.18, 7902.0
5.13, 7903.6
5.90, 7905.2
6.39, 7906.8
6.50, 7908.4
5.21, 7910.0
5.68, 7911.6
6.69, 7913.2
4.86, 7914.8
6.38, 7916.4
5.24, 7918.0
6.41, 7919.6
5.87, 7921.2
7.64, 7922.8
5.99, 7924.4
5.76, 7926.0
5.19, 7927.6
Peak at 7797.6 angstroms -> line [N II]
